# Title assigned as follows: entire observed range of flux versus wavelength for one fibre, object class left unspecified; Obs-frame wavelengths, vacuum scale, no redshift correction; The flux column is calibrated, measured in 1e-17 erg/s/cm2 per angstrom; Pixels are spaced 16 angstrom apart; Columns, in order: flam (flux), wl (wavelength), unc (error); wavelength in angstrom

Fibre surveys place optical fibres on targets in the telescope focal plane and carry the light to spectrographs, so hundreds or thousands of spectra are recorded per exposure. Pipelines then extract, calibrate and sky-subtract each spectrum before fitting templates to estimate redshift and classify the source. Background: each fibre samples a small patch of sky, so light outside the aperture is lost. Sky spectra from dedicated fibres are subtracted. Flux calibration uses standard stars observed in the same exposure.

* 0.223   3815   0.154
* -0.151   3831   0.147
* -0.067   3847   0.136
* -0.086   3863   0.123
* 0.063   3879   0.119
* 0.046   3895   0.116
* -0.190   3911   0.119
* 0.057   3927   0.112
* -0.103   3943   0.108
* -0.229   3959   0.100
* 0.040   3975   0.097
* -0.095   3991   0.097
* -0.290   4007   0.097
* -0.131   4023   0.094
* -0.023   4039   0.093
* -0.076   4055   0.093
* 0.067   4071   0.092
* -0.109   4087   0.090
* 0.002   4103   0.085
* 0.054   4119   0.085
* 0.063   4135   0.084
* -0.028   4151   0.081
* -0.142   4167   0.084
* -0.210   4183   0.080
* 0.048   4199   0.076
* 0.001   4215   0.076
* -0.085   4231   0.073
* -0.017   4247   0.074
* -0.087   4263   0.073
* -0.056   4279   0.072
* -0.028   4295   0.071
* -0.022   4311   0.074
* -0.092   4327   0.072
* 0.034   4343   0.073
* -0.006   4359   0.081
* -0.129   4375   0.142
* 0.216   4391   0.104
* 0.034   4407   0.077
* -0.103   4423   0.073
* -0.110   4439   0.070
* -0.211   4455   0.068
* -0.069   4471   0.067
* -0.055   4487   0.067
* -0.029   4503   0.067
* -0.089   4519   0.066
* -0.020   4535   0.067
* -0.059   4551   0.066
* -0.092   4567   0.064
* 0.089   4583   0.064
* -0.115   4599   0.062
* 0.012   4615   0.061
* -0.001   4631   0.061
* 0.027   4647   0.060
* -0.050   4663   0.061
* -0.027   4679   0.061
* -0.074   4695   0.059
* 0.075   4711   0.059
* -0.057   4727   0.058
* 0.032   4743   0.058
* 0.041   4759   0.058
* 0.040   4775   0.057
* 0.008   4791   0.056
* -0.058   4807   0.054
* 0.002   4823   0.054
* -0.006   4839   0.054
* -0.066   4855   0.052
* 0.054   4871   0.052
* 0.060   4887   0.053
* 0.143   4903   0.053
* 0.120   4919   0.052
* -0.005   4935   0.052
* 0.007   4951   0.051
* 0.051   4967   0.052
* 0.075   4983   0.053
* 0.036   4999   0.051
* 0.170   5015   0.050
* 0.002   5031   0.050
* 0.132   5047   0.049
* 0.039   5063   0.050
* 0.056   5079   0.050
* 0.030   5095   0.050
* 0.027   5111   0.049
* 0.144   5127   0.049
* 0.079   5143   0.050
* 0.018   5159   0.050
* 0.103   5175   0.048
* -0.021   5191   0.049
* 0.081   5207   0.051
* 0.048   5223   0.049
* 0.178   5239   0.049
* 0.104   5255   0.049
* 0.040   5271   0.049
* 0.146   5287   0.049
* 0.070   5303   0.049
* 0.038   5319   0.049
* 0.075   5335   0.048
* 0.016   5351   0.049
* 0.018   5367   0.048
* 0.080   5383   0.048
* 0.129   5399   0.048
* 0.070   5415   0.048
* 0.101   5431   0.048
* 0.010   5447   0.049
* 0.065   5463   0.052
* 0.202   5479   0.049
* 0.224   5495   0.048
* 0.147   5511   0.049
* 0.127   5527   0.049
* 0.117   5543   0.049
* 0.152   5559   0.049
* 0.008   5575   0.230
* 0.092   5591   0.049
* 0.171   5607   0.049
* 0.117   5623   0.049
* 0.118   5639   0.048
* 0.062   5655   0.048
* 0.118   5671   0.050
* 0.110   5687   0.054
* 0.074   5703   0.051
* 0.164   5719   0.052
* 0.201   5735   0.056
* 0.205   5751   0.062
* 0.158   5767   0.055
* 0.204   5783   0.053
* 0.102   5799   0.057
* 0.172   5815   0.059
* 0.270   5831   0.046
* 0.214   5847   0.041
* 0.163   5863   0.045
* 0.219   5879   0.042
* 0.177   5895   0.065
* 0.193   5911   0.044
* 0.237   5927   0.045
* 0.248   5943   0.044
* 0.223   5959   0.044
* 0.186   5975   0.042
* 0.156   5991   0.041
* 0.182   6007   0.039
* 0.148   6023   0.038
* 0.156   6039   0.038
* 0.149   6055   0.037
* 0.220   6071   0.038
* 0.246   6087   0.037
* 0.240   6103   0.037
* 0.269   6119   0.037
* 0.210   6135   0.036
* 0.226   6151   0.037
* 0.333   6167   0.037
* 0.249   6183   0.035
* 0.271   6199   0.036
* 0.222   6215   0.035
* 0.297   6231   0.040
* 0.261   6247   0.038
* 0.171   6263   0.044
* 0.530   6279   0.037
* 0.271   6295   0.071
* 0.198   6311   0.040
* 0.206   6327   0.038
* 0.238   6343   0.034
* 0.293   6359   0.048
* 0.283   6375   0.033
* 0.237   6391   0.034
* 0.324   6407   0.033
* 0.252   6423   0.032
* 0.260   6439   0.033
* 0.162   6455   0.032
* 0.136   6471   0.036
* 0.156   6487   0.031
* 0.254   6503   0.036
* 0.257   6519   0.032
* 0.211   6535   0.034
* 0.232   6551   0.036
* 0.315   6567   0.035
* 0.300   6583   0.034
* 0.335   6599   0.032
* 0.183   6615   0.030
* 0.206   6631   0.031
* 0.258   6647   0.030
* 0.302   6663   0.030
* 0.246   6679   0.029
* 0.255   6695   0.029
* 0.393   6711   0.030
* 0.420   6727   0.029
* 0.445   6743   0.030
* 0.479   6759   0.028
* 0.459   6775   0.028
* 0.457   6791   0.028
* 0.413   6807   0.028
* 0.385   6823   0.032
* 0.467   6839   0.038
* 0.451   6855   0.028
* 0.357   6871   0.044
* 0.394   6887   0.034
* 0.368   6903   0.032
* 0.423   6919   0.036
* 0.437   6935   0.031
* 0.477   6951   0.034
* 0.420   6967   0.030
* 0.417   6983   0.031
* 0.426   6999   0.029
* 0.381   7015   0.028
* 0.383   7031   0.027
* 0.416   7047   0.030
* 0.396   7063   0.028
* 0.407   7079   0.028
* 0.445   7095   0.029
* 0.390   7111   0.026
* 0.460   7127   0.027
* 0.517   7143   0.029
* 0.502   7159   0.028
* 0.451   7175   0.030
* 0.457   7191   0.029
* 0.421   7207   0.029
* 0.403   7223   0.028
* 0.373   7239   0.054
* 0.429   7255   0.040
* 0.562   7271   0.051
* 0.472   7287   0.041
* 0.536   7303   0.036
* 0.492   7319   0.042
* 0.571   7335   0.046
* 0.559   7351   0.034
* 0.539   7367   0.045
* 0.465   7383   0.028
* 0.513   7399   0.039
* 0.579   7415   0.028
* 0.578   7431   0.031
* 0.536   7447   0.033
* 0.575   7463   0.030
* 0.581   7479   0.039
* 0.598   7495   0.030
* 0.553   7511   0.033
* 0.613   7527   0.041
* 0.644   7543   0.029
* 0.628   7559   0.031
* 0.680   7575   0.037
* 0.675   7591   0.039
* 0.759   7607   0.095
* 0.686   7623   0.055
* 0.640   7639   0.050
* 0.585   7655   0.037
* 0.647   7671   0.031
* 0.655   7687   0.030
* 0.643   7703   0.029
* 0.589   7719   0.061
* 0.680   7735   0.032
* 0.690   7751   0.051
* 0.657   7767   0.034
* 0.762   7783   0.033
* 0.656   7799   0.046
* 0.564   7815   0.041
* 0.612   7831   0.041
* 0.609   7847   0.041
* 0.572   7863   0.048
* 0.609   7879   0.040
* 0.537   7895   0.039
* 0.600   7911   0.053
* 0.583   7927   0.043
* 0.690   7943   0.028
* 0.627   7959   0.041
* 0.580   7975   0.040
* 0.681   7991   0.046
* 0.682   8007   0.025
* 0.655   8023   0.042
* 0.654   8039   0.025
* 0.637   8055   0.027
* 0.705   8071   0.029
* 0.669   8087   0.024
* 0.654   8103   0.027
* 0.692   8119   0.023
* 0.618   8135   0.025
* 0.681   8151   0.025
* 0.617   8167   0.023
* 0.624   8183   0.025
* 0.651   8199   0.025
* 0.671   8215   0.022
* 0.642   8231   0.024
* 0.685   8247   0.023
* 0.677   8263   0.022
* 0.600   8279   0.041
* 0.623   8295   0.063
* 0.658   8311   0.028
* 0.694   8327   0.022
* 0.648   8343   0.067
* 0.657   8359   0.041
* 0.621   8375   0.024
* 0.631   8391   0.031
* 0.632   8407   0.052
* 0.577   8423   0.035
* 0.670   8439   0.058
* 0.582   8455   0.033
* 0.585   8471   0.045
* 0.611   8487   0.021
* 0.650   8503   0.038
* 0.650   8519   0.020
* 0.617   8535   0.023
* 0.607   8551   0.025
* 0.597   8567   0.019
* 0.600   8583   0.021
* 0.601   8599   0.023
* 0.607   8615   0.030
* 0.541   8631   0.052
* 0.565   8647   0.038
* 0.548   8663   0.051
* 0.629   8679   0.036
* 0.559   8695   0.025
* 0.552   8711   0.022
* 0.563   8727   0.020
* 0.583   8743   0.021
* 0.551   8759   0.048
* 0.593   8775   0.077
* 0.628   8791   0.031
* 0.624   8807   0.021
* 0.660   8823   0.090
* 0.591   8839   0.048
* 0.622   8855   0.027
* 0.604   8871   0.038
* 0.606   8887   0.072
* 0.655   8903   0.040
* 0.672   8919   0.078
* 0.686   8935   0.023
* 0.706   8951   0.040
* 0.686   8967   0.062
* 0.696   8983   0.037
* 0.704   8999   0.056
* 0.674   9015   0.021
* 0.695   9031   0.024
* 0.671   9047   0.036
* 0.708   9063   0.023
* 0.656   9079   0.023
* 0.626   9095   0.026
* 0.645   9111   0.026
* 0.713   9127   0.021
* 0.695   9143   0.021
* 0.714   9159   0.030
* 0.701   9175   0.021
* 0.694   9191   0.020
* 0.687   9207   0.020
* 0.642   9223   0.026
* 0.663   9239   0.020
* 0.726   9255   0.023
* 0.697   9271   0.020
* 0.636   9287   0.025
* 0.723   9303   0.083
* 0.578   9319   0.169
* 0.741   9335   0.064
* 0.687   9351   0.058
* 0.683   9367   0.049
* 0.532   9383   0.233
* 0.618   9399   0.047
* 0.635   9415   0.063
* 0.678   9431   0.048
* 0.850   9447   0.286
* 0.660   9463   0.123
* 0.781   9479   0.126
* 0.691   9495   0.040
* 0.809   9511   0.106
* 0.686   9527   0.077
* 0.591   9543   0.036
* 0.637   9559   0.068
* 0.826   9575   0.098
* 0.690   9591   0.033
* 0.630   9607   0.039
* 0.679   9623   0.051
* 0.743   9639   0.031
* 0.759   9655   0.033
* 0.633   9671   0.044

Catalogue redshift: 0.68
